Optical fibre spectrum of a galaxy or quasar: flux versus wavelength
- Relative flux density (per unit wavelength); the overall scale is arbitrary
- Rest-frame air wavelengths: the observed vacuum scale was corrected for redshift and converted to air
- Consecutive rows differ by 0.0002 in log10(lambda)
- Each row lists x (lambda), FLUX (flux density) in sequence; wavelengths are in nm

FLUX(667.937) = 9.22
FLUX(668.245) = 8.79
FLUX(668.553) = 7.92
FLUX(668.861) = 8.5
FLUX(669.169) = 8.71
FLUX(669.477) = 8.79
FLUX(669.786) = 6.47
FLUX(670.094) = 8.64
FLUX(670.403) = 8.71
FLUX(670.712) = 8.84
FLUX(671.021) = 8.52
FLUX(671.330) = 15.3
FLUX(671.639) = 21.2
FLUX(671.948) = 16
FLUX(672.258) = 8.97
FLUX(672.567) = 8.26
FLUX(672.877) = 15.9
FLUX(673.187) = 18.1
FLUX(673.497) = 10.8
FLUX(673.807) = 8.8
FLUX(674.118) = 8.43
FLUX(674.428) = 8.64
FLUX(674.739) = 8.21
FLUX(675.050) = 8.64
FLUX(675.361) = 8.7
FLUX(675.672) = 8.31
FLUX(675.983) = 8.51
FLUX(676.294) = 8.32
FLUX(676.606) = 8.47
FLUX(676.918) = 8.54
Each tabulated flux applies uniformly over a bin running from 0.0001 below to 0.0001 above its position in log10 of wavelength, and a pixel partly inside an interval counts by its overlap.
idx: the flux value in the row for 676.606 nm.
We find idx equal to 8.47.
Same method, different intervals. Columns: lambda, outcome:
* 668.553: 7.92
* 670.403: 8.71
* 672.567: 8.26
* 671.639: 21.2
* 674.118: 8.43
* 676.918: 8.54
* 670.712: 8.84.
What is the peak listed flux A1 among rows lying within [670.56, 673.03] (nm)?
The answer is 21.2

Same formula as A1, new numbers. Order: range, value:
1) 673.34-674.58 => 10.8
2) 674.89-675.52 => 8.7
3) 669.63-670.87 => 8.84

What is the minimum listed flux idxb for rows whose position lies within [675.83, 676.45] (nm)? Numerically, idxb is 8.32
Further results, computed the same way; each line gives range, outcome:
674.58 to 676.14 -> 8.21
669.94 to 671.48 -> 8.52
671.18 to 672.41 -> 8.97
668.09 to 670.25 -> 6.47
